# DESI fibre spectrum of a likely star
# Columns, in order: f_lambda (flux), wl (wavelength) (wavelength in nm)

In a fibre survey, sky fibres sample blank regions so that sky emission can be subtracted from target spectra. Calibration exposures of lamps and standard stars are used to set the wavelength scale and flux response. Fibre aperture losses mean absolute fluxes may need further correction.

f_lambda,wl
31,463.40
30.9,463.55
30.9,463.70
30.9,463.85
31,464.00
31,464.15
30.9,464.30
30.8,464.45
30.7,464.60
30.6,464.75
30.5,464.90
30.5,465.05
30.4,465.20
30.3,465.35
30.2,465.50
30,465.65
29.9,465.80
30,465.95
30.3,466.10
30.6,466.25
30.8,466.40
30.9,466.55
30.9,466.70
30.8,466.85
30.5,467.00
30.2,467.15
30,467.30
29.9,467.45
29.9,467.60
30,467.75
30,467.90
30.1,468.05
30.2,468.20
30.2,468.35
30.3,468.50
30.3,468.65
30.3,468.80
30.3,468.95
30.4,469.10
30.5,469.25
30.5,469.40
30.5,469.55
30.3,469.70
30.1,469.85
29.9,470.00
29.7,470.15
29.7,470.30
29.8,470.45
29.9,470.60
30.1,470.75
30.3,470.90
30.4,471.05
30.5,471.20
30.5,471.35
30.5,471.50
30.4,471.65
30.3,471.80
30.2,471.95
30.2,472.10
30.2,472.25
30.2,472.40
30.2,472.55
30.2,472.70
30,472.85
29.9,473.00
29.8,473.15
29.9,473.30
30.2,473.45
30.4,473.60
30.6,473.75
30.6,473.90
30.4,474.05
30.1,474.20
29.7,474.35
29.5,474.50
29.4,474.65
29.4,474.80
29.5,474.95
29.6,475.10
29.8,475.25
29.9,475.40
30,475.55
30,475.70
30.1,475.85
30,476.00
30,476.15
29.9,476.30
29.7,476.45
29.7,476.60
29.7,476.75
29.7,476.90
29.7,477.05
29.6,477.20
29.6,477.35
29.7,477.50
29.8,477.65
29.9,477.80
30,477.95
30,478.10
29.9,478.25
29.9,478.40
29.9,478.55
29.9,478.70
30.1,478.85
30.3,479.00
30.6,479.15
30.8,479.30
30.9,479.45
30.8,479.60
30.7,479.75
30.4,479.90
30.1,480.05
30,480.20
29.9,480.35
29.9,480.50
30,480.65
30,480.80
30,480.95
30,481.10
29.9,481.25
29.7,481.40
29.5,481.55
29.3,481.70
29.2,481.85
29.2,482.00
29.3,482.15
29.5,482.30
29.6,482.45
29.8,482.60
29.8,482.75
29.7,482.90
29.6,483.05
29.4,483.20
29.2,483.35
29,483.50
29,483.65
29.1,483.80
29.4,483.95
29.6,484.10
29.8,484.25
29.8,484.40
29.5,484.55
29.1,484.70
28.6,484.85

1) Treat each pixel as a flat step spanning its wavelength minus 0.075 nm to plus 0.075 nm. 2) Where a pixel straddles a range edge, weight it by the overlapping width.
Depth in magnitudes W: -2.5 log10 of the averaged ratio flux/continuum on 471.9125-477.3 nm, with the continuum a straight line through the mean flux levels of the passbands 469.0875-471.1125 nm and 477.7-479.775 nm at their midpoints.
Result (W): 0.01 mag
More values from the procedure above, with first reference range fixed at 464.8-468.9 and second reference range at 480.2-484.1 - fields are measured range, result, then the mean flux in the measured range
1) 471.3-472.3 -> -0.01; 30.3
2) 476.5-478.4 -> 0.00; 29.8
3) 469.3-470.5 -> 0.00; 30.1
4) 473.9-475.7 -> 0.00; 29.8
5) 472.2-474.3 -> -0.01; 30.2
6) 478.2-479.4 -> -0.02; 30.2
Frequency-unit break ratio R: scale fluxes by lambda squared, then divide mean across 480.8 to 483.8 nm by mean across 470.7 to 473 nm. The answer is 1.02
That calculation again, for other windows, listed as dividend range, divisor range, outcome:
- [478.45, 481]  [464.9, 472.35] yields 1.05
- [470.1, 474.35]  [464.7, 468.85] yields 1.02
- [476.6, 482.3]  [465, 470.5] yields 1.04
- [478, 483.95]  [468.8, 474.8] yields 1.03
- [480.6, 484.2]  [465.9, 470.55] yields 1.04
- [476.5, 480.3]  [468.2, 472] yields 1.03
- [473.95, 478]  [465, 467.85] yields 1.02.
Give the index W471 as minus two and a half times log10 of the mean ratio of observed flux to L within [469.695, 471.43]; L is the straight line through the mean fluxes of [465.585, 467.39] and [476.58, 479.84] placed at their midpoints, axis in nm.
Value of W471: 0.01 mag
